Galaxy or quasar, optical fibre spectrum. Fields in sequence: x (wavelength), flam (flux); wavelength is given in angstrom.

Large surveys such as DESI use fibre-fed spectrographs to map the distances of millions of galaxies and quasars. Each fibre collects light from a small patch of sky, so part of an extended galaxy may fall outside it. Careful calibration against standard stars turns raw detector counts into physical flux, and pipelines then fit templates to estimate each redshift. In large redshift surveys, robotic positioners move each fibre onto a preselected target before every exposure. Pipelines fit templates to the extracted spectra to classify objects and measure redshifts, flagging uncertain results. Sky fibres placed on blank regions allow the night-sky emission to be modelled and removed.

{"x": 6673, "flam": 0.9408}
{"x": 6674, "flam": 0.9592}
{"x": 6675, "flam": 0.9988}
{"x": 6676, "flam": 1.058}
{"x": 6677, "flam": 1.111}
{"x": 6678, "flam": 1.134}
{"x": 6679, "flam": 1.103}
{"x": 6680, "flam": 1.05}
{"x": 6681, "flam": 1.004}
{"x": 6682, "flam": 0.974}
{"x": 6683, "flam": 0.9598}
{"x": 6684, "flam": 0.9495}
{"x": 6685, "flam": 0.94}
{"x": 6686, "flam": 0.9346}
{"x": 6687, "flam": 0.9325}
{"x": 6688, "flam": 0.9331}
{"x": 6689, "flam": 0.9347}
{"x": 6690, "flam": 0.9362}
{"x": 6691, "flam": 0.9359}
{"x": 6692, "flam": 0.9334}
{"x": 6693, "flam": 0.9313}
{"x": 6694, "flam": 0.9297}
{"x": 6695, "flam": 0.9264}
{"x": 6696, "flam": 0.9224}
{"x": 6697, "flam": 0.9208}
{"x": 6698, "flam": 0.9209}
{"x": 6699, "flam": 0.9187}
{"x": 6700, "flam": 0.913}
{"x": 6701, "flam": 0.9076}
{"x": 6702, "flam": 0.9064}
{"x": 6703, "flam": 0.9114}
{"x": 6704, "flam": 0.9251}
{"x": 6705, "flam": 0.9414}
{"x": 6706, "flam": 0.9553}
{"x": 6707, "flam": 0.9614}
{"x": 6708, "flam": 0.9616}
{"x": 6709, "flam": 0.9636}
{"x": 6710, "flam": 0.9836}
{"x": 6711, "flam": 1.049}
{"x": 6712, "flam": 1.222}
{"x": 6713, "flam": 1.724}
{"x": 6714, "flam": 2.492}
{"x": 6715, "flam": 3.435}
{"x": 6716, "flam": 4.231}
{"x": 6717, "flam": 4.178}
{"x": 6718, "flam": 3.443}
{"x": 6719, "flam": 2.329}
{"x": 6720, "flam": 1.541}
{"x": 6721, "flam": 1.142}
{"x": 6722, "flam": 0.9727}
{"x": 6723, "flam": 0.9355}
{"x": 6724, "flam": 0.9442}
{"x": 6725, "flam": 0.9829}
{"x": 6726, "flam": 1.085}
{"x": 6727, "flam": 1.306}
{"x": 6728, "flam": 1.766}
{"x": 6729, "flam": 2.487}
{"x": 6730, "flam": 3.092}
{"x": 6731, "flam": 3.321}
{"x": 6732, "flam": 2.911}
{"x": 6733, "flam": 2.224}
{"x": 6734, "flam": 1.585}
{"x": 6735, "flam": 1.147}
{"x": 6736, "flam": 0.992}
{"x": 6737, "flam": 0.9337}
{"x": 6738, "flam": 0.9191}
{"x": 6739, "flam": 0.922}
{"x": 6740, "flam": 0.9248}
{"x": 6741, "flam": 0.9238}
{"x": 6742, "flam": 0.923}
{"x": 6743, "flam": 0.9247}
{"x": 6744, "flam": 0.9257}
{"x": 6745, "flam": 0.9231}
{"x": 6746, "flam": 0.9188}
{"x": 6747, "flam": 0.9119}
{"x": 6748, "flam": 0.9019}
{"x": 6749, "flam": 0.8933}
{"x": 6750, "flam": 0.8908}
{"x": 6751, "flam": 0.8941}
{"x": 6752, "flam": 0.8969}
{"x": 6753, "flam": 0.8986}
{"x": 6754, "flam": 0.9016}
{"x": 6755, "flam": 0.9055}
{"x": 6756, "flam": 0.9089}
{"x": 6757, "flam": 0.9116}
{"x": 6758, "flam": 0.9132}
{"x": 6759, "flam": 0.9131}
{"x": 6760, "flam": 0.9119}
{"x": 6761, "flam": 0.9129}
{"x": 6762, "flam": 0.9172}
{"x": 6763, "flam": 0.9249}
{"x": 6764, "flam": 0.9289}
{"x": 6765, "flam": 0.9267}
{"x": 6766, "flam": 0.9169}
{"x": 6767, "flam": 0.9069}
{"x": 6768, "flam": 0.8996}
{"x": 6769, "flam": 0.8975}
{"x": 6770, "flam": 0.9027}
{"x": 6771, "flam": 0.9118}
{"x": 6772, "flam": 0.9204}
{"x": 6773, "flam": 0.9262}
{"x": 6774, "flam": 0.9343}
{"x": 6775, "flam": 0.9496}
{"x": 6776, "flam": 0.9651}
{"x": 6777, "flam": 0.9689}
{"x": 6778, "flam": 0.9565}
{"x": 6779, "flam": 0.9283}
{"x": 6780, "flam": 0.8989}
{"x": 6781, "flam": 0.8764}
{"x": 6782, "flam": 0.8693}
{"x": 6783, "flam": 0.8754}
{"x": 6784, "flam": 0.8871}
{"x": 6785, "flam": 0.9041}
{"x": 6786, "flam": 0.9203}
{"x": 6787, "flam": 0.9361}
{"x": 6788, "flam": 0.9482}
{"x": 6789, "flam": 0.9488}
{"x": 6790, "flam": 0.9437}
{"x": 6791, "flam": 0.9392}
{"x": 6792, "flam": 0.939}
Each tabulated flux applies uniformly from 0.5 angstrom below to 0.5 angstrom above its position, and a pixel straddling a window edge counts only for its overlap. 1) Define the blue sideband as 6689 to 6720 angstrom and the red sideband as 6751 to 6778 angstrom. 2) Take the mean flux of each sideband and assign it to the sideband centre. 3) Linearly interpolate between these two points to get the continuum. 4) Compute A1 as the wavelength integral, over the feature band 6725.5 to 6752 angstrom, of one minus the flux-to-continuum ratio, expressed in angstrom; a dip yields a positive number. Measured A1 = -4.5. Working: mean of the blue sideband 1.45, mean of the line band 1.36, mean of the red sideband 0.918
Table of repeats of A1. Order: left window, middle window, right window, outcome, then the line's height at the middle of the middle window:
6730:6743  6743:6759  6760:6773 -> 4.1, 1.23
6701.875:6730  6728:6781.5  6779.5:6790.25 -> 6.0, 1.24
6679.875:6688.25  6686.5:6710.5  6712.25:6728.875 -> 7.5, 1.38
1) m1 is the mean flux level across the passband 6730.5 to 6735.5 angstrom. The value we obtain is 2.24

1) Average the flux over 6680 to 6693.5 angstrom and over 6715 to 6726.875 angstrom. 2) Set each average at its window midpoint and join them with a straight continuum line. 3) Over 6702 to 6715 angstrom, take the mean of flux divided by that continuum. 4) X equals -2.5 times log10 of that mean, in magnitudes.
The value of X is 0.309 mag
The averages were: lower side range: 0.95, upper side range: 2.02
